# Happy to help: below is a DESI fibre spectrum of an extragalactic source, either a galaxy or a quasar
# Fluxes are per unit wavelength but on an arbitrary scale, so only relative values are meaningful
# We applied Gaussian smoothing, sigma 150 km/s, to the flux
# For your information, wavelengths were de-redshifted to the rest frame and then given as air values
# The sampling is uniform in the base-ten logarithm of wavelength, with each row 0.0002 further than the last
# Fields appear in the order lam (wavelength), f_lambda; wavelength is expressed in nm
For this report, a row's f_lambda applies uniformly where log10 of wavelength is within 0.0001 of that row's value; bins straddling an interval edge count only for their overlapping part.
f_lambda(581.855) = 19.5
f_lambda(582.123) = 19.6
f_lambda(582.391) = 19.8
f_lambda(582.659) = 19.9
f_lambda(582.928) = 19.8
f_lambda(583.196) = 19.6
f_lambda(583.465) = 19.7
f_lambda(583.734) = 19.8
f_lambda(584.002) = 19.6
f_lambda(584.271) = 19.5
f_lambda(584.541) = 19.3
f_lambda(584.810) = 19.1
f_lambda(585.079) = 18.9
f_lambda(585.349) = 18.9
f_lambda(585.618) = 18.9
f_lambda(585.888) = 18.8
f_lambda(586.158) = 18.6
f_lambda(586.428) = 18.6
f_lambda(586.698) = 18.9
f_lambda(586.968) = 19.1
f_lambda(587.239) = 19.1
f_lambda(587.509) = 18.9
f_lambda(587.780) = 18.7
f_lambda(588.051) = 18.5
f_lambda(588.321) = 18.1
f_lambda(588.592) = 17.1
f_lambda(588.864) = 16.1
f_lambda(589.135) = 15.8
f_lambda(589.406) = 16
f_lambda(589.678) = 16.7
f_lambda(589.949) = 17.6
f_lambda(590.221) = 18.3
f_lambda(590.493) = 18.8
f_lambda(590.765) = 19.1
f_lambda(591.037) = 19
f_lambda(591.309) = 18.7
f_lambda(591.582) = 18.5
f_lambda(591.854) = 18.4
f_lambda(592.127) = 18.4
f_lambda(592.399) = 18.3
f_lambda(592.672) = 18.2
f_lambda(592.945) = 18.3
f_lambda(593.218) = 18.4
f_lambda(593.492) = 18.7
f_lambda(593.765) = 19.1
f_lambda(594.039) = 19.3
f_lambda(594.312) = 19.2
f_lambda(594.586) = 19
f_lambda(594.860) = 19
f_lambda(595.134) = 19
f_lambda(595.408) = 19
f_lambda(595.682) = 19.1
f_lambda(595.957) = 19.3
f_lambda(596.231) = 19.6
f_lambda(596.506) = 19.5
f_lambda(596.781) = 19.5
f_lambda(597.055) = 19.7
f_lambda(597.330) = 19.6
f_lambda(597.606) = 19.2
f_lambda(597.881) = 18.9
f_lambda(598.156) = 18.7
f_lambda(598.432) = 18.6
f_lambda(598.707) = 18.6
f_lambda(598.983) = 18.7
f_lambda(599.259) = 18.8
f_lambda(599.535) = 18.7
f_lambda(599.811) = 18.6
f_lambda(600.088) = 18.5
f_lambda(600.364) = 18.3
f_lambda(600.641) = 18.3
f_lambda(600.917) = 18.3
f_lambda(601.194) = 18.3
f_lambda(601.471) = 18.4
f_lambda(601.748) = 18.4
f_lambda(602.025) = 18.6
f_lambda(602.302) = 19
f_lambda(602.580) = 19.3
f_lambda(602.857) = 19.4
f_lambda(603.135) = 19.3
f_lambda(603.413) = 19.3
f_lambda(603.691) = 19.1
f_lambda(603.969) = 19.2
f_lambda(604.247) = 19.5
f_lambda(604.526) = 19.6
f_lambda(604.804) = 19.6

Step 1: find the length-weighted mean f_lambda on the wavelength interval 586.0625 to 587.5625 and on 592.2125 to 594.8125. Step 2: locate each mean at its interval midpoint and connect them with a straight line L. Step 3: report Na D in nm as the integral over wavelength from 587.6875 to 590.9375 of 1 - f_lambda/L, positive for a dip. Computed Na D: 0.216 nm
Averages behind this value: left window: 18.9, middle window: 17.6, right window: 18.7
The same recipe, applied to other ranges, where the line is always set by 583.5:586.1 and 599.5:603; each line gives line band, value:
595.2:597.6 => -0.08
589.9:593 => 0.08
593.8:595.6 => -0.02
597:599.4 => -0.03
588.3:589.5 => 0.16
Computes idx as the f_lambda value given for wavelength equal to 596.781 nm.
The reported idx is 19.5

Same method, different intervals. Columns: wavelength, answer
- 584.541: 19.3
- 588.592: 17.1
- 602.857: 19.4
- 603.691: 19.1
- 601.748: 18.4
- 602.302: 19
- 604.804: 19.6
